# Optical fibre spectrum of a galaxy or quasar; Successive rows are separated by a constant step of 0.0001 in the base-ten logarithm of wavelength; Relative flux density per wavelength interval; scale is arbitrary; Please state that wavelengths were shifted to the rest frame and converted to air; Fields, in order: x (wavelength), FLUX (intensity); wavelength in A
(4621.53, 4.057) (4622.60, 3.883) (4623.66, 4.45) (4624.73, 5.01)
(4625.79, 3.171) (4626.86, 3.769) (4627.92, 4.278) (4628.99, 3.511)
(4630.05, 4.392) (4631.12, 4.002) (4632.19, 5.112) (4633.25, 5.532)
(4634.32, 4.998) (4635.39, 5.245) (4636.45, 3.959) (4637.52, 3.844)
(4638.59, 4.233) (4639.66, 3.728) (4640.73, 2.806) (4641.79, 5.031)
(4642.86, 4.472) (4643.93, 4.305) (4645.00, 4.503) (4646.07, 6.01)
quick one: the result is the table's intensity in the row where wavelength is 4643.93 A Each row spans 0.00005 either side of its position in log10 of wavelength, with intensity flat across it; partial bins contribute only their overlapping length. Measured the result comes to 4.305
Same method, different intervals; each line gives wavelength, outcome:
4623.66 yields 4.45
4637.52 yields 3.844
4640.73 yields 2.806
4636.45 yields 3.959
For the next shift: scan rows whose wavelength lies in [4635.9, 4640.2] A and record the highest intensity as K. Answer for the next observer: 4.233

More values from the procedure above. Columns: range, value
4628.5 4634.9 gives 5.532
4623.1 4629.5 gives 5.01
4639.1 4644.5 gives 5.031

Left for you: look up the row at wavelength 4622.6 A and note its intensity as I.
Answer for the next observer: 3.883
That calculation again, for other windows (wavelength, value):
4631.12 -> 4.002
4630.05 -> 4.392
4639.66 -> 3.728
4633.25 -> 5.532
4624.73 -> 5.01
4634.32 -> 4.998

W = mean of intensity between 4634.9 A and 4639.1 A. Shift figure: 4.31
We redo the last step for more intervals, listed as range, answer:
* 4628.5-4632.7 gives 4.26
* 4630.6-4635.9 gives 4.98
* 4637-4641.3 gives 3.67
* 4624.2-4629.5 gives 3.95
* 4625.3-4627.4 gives 3.48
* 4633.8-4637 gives 4.73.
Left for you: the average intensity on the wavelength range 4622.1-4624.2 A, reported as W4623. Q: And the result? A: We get 4.17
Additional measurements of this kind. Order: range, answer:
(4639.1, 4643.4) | 4.01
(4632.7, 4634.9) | 5.27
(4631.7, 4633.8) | 5.33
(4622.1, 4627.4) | 4.06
